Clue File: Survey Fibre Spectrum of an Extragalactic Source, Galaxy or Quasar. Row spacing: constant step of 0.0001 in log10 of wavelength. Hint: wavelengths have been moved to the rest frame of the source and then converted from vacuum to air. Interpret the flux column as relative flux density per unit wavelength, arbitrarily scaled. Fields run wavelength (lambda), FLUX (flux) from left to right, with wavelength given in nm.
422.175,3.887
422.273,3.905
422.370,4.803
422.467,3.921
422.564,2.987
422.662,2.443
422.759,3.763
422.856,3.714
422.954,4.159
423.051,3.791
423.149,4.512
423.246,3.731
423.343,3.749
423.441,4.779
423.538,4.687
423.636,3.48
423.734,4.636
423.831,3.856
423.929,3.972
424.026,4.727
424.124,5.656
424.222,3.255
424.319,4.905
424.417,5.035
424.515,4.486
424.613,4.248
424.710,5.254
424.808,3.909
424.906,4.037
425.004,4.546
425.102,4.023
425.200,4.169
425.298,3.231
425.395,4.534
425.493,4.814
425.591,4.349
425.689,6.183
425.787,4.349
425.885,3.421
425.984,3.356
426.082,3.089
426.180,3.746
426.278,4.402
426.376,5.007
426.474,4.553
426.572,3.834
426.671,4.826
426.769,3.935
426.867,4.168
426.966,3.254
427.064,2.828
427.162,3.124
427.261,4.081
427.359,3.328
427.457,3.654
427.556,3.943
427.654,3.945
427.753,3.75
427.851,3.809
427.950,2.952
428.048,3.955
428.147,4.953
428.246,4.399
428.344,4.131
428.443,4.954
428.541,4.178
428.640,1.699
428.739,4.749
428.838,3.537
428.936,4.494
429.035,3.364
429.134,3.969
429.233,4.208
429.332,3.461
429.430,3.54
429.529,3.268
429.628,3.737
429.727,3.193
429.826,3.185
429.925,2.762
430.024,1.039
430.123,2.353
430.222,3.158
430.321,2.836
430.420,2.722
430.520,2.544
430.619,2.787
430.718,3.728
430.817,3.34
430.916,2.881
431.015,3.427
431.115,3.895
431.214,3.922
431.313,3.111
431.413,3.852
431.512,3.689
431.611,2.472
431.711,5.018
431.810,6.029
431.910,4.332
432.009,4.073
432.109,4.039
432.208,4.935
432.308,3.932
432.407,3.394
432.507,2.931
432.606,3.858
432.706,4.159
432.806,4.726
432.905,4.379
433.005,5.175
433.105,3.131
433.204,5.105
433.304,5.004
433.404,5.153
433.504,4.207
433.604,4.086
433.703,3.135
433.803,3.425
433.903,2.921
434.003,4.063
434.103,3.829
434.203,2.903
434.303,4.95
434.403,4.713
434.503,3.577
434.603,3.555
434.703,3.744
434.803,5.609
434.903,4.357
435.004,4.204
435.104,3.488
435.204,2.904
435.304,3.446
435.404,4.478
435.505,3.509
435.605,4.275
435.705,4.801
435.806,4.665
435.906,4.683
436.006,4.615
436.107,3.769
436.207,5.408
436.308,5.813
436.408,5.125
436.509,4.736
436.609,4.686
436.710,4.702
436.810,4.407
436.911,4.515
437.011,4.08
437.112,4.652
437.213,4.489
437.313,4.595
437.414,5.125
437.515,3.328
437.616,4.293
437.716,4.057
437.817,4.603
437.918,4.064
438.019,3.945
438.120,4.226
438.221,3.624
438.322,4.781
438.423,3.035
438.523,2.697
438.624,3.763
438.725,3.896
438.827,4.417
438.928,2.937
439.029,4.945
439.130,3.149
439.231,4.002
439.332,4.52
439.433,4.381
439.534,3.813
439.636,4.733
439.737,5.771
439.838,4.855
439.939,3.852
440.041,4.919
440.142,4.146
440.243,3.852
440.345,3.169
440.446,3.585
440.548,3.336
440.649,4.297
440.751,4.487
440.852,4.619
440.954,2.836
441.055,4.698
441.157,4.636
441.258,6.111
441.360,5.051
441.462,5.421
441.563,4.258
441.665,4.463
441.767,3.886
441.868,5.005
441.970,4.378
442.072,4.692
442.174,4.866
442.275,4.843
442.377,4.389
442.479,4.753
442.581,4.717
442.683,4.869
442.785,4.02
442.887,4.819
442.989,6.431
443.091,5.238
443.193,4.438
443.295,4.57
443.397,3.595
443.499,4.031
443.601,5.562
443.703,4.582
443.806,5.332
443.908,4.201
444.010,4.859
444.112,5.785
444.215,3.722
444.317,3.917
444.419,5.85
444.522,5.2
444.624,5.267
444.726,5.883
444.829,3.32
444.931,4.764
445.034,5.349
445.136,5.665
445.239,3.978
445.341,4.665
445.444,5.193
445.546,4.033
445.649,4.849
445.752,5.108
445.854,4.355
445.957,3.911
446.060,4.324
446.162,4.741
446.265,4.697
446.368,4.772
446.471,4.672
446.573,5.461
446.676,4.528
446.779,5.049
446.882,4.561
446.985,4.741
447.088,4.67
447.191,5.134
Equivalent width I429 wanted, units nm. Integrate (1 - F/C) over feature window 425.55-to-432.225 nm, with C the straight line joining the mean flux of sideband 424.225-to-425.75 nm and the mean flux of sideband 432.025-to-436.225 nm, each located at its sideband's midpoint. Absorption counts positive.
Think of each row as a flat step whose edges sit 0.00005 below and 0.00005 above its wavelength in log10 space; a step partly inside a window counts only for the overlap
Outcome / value 0.93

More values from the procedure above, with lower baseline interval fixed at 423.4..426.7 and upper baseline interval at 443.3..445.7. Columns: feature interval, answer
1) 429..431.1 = 0.62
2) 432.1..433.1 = 0.09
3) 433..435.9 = 0.30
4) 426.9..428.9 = 0.28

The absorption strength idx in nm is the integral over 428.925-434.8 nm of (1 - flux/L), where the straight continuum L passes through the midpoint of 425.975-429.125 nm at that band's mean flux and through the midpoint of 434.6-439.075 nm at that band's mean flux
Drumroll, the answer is 0.48 nm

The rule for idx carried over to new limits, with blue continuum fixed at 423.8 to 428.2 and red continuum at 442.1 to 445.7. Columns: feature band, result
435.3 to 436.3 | 0.00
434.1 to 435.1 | 0.07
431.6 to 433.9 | 0.09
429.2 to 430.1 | 0.24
